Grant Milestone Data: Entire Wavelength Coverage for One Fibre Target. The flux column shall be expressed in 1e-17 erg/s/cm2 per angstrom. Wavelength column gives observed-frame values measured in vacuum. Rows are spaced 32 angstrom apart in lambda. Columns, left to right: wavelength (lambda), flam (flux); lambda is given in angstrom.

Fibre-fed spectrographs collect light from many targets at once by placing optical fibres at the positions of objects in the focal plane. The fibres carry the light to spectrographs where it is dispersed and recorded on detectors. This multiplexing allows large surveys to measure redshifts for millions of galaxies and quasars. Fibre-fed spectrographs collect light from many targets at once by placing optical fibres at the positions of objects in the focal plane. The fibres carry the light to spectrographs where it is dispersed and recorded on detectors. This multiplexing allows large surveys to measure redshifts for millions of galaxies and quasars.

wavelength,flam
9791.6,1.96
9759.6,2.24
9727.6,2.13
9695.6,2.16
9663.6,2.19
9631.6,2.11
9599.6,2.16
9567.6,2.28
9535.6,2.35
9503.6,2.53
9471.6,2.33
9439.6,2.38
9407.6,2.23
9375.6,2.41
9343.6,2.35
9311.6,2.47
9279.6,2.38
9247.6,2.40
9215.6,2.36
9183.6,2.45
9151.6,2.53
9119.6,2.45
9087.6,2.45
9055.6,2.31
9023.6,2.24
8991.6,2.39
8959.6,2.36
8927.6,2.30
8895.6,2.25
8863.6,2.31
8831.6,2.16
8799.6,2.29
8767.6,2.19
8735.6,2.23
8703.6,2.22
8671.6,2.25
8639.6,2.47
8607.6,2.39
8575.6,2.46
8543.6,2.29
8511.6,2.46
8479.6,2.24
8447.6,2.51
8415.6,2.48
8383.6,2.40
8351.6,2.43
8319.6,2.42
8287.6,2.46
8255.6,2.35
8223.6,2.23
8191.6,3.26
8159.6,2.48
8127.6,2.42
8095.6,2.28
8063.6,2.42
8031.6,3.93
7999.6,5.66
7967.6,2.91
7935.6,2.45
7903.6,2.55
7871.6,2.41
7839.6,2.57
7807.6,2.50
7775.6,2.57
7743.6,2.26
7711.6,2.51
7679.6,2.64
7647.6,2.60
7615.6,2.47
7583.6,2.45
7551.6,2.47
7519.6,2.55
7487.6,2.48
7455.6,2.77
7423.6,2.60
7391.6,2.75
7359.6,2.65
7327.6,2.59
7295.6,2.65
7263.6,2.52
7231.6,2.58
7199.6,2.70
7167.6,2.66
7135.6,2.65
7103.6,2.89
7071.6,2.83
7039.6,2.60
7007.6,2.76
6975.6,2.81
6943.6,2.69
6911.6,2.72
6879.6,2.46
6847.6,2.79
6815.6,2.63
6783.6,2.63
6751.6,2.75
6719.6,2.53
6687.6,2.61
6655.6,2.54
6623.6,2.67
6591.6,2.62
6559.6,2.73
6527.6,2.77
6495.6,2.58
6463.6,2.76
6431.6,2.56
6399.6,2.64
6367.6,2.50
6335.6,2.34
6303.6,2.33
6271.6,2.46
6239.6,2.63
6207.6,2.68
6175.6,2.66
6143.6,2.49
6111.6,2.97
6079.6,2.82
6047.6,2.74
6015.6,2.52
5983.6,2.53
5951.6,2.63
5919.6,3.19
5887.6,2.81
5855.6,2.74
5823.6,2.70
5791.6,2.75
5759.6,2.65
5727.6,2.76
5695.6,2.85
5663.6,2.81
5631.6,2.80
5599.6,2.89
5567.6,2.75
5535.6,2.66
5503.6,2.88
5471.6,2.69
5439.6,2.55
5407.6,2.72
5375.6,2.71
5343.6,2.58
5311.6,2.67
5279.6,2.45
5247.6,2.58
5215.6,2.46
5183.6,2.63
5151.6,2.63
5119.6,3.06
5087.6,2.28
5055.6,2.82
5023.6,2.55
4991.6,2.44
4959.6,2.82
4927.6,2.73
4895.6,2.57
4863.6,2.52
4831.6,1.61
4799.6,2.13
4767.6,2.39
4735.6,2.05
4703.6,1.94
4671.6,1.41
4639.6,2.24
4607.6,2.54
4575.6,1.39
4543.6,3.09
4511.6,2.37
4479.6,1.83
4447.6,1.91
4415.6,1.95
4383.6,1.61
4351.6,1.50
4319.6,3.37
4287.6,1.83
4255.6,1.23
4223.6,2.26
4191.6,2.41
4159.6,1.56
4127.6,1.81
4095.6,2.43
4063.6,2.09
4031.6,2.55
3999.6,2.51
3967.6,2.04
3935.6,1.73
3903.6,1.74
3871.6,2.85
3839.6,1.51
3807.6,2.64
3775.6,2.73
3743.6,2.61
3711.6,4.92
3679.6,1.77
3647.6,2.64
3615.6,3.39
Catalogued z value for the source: 0.22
